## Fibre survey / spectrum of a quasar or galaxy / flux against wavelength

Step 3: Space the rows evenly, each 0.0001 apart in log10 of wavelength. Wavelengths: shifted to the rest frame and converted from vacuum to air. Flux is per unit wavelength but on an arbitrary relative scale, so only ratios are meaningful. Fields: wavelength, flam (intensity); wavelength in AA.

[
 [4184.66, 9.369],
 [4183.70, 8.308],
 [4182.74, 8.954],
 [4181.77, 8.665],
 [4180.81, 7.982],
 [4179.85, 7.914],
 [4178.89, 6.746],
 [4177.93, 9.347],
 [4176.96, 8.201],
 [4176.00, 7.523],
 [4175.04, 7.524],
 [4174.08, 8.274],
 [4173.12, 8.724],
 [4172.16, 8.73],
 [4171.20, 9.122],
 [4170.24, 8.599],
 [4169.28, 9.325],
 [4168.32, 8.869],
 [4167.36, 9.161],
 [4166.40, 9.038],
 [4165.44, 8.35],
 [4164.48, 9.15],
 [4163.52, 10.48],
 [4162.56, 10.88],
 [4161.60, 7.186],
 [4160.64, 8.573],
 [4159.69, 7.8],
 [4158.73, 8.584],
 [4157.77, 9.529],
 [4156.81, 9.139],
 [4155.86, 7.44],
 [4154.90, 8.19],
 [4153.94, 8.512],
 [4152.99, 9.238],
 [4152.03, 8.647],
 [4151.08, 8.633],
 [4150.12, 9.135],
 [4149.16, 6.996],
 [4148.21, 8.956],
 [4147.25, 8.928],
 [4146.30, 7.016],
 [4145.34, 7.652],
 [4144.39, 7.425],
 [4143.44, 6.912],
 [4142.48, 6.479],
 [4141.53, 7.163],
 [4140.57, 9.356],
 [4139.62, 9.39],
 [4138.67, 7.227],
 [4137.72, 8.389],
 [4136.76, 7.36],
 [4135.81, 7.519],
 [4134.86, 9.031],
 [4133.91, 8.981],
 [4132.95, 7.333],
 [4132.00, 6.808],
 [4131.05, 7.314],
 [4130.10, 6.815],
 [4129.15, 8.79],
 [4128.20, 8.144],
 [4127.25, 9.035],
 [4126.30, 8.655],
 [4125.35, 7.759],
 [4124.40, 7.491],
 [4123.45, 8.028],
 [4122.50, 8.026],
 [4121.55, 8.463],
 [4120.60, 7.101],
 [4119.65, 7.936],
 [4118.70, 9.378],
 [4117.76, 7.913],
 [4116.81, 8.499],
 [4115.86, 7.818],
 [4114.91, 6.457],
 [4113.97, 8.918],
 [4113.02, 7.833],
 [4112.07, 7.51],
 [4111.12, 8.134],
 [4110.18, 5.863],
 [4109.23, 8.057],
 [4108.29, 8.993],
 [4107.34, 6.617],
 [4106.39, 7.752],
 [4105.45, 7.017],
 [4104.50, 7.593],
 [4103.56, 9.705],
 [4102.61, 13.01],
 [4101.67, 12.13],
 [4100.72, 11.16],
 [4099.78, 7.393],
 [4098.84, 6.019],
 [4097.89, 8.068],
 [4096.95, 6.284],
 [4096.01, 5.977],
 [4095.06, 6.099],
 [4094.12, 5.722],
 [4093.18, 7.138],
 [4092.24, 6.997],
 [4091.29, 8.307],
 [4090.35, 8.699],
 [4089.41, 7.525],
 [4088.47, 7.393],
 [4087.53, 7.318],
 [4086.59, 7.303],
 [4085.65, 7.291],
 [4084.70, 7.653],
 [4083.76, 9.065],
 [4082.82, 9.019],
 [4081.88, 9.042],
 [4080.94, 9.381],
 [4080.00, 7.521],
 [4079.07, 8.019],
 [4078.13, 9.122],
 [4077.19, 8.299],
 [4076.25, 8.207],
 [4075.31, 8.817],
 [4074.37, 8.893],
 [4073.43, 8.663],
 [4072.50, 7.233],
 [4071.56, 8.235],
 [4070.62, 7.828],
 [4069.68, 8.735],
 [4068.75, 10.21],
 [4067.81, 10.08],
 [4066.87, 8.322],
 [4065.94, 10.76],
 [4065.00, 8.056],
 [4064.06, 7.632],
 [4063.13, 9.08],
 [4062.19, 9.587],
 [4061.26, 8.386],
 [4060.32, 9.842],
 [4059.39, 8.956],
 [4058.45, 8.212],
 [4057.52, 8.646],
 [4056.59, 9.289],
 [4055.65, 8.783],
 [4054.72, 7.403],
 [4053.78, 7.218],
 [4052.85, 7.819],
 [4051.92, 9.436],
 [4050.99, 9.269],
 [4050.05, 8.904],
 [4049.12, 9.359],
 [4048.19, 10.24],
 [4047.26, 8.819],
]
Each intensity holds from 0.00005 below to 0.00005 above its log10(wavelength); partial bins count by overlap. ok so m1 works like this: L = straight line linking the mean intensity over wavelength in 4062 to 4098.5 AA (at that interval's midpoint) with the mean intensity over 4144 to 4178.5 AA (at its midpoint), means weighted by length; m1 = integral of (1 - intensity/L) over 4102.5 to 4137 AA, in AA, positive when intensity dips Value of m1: 1.4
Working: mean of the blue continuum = 8.12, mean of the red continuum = 8.58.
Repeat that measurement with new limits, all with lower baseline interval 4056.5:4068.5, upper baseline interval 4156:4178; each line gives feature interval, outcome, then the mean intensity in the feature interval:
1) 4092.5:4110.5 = 2.0 AA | 7.93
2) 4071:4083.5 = 0.6 AA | 8.5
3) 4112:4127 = 1.4 AA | 8.01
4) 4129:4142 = 1.3 AA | 7.94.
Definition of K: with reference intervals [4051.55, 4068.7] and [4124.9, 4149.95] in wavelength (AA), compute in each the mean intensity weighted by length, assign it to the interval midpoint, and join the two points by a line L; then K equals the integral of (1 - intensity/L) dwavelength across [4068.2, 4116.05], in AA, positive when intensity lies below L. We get 1.9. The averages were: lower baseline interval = 8.78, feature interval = 8.08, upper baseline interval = 7.92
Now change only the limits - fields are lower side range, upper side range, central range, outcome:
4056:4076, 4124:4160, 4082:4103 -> 1.4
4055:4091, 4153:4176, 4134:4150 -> 1.4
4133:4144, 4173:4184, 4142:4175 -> -1.8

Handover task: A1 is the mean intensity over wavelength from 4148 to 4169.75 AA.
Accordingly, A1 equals 8.77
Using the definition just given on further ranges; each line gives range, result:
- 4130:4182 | 8.31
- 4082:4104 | 8.07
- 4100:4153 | 8.17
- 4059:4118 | 8.24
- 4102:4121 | 8.14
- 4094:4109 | 8.15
